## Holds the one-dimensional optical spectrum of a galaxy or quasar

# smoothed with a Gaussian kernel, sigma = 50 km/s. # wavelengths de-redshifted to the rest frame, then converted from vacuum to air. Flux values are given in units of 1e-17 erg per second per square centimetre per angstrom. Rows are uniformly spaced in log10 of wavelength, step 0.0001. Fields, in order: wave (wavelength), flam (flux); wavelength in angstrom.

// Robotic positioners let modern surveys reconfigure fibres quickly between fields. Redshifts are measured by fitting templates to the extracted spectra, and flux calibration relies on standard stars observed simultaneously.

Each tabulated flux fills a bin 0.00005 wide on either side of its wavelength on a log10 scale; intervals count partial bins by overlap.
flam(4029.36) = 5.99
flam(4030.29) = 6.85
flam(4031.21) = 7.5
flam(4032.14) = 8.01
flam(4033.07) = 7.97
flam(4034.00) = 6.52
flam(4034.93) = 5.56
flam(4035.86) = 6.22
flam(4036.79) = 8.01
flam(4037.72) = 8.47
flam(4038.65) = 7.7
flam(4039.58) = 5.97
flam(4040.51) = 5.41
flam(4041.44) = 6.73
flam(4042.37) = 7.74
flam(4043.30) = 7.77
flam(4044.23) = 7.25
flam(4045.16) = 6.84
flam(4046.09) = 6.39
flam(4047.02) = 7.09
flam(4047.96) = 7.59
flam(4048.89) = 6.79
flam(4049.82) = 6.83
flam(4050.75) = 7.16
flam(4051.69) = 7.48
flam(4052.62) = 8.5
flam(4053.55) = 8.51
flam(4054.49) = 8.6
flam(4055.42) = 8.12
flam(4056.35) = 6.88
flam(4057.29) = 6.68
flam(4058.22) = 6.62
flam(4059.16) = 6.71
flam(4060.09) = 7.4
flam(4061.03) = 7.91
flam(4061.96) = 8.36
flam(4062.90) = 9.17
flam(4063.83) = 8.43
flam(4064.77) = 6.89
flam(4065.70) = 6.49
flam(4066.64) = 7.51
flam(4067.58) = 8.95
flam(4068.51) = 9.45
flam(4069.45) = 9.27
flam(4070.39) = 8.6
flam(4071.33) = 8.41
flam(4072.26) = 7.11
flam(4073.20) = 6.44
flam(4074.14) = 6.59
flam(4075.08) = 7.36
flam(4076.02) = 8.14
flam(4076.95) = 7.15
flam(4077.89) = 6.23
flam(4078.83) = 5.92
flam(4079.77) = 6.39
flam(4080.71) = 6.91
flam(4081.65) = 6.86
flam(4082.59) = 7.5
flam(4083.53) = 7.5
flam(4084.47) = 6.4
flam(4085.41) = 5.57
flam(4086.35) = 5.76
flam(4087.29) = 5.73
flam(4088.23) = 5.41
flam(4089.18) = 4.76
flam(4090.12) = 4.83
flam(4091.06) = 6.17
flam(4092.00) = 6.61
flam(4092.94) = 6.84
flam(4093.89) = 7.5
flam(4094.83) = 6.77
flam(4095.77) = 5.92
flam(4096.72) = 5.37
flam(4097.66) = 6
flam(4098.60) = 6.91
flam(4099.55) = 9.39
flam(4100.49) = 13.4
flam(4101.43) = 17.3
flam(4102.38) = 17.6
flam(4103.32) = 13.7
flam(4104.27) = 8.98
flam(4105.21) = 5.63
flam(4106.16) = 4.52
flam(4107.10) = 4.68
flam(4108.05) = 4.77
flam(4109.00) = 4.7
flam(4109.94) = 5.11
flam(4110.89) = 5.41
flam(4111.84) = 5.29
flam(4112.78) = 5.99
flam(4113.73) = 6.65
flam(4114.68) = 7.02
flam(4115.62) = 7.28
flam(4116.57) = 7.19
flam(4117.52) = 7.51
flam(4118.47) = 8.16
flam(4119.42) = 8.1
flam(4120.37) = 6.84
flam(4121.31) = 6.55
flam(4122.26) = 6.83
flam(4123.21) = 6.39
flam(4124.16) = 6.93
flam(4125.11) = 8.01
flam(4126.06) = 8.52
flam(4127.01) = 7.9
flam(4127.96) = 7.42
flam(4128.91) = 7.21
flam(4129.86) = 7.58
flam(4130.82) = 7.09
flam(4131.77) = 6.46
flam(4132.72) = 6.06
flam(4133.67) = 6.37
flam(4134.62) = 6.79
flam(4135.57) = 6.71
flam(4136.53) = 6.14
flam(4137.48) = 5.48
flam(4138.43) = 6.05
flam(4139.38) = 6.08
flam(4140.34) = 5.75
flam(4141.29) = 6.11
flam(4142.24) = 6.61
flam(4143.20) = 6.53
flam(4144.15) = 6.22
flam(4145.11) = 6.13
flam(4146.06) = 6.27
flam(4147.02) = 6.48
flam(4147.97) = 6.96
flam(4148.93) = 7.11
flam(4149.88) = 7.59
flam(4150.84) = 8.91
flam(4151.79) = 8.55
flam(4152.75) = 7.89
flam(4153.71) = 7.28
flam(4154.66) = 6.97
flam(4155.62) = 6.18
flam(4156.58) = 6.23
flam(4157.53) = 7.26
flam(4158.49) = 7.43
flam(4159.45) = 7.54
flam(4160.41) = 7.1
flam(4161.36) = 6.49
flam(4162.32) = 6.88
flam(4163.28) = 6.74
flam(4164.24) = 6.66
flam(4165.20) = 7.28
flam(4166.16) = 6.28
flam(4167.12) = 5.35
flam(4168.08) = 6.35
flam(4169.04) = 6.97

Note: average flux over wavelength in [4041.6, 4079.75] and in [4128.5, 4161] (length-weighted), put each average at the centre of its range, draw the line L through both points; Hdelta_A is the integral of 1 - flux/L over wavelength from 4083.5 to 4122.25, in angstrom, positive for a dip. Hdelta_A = -0.31 angstrom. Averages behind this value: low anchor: 7.51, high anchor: 6.8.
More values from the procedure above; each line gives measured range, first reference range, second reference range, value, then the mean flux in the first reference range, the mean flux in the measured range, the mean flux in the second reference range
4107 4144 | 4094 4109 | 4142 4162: 5.85 angstrom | 8.57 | 6.59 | 7.04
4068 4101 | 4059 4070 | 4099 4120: 4.36 angstrom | 8.09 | 7.02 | 8.09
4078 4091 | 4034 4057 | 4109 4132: 1.74 angstrom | 7.22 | 6.12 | 6.94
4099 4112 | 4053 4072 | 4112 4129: -2.19 angstrom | 7.94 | 8.67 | 7.22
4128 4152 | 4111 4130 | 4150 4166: 1.62 angstrom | 7.13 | 6.68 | 7.2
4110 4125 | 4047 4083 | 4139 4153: 0.64 angstrom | 7.52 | 6.79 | 6.87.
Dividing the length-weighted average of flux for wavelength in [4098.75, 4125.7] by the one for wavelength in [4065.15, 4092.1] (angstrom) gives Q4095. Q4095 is 1.14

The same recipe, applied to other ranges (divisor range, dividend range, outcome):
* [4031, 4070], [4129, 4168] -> 0.90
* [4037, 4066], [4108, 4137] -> 0.92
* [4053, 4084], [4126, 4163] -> 0.91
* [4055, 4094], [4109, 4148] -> 0.94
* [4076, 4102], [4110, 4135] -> 0.97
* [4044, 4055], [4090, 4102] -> 1.09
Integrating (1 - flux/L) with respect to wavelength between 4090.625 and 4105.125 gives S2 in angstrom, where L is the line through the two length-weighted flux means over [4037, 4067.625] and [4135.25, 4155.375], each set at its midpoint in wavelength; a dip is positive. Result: -4.2 angstrom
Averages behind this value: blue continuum 7.41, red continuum 6.75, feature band 9.15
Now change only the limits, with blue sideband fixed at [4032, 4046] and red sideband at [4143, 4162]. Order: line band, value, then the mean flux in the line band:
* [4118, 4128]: -0.52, 7.43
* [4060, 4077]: -2.07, 7.9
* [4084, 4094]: 1.62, 5.9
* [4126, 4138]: 0.37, 6.84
